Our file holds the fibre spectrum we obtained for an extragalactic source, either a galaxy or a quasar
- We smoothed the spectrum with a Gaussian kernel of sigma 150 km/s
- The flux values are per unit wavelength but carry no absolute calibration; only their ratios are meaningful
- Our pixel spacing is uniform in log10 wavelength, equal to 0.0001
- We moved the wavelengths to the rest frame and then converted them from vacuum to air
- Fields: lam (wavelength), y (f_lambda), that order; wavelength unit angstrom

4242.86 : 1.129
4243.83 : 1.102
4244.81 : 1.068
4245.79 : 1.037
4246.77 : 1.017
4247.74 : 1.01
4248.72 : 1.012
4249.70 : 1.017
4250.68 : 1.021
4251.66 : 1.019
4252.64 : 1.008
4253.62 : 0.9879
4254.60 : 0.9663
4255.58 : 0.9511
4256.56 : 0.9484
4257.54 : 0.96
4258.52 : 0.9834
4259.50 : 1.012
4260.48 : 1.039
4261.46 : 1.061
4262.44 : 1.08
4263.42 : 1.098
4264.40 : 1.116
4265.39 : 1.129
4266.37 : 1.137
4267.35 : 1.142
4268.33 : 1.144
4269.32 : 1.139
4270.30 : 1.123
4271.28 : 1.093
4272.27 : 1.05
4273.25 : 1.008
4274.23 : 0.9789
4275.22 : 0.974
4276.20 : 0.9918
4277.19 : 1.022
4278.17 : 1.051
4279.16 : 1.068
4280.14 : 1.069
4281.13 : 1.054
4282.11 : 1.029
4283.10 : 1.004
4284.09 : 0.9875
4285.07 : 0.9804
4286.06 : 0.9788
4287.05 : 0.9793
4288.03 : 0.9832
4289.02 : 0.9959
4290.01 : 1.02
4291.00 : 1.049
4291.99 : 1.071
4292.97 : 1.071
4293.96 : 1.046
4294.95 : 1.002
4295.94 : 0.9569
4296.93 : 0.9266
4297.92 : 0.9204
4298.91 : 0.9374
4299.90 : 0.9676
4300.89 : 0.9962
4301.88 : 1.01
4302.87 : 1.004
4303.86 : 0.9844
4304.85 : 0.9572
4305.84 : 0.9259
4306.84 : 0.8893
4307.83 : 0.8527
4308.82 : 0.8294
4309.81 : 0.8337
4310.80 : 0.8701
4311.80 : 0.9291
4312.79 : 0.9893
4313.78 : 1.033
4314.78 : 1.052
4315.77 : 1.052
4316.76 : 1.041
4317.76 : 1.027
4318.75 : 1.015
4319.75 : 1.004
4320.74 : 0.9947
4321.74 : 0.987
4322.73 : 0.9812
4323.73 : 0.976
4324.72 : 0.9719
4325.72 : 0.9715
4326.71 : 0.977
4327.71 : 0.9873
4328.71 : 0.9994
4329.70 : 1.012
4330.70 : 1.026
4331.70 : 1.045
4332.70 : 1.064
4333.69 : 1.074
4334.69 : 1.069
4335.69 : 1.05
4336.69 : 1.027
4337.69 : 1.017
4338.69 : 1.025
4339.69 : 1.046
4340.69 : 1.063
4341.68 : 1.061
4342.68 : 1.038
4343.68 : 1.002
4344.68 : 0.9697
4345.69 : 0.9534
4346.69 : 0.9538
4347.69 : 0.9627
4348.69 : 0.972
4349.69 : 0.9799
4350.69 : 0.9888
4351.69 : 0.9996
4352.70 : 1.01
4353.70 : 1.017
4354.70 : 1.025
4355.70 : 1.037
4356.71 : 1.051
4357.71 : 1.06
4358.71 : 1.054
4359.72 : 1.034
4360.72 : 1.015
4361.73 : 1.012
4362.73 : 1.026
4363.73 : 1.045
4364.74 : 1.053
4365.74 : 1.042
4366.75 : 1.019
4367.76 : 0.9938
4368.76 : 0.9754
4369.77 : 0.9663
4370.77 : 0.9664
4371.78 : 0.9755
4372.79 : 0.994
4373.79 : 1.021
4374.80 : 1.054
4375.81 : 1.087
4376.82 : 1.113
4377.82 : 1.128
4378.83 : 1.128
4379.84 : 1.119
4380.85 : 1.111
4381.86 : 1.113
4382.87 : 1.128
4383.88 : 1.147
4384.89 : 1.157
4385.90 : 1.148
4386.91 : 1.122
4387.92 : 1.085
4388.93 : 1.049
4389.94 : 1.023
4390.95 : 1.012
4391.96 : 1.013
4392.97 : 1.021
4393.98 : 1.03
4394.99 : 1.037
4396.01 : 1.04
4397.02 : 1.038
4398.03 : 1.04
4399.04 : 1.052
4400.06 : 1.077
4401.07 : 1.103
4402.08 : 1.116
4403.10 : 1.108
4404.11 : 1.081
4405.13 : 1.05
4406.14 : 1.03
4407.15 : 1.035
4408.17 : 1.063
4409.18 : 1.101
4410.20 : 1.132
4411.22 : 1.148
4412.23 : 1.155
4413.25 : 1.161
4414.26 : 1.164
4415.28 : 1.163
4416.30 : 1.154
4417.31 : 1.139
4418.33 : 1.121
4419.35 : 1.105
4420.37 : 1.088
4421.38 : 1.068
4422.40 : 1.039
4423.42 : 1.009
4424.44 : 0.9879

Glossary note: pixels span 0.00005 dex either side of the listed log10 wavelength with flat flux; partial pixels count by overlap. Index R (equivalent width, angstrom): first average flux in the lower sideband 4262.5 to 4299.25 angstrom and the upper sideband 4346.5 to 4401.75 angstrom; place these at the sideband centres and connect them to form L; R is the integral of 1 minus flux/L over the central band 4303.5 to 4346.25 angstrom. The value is 2.0 angstrom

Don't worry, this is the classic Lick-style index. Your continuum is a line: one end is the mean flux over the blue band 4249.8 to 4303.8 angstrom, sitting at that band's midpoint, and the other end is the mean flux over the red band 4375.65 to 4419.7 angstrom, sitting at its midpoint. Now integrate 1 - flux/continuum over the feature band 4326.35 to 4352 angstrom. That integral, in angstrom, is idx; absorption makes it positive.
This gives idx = 1.12 angstrom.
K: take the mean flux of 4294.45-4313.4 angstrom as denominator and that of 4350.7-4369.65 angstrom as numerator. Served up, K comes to 1.09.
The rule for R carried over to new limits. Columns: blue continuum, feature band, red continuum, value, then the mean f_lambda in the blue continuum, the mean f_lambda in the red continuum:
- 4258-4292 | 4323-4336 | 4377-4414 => 0.6 angstrom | 1.05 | 1.09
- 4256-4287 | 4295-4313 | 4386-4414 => 2.0 angstrom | 1.05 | 1.07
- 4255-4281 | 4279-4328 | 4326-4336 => 2.6 angstrom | 1.05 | 1.03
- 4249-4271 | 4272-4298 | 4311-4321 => 0.5 angstrom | 1.05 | 1.01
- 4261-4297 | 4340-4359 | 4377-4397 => 1.1 angstrom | 1.04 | 1.08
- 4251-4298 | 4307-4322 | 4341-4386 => 1.0 angstrom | 1.03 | 1.04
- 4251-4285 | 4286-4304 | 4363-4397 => 0.9 angstrom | 1.04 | 1.06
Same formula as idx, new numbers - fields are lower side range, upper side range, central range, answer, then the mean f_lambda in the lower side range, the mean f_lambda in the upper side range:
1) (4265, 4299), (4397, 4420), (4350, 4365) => 0.7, 1.03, 1.1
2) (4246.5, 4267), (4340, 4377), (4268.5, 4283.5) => -0.3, 1.03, 1.02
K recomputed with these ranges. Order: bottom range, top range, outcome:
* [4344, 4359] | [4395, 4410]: 1.07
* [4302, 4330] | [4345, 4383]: 1.06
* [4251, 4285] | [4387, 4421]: 1.04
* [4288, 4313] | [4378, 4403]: 1.12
